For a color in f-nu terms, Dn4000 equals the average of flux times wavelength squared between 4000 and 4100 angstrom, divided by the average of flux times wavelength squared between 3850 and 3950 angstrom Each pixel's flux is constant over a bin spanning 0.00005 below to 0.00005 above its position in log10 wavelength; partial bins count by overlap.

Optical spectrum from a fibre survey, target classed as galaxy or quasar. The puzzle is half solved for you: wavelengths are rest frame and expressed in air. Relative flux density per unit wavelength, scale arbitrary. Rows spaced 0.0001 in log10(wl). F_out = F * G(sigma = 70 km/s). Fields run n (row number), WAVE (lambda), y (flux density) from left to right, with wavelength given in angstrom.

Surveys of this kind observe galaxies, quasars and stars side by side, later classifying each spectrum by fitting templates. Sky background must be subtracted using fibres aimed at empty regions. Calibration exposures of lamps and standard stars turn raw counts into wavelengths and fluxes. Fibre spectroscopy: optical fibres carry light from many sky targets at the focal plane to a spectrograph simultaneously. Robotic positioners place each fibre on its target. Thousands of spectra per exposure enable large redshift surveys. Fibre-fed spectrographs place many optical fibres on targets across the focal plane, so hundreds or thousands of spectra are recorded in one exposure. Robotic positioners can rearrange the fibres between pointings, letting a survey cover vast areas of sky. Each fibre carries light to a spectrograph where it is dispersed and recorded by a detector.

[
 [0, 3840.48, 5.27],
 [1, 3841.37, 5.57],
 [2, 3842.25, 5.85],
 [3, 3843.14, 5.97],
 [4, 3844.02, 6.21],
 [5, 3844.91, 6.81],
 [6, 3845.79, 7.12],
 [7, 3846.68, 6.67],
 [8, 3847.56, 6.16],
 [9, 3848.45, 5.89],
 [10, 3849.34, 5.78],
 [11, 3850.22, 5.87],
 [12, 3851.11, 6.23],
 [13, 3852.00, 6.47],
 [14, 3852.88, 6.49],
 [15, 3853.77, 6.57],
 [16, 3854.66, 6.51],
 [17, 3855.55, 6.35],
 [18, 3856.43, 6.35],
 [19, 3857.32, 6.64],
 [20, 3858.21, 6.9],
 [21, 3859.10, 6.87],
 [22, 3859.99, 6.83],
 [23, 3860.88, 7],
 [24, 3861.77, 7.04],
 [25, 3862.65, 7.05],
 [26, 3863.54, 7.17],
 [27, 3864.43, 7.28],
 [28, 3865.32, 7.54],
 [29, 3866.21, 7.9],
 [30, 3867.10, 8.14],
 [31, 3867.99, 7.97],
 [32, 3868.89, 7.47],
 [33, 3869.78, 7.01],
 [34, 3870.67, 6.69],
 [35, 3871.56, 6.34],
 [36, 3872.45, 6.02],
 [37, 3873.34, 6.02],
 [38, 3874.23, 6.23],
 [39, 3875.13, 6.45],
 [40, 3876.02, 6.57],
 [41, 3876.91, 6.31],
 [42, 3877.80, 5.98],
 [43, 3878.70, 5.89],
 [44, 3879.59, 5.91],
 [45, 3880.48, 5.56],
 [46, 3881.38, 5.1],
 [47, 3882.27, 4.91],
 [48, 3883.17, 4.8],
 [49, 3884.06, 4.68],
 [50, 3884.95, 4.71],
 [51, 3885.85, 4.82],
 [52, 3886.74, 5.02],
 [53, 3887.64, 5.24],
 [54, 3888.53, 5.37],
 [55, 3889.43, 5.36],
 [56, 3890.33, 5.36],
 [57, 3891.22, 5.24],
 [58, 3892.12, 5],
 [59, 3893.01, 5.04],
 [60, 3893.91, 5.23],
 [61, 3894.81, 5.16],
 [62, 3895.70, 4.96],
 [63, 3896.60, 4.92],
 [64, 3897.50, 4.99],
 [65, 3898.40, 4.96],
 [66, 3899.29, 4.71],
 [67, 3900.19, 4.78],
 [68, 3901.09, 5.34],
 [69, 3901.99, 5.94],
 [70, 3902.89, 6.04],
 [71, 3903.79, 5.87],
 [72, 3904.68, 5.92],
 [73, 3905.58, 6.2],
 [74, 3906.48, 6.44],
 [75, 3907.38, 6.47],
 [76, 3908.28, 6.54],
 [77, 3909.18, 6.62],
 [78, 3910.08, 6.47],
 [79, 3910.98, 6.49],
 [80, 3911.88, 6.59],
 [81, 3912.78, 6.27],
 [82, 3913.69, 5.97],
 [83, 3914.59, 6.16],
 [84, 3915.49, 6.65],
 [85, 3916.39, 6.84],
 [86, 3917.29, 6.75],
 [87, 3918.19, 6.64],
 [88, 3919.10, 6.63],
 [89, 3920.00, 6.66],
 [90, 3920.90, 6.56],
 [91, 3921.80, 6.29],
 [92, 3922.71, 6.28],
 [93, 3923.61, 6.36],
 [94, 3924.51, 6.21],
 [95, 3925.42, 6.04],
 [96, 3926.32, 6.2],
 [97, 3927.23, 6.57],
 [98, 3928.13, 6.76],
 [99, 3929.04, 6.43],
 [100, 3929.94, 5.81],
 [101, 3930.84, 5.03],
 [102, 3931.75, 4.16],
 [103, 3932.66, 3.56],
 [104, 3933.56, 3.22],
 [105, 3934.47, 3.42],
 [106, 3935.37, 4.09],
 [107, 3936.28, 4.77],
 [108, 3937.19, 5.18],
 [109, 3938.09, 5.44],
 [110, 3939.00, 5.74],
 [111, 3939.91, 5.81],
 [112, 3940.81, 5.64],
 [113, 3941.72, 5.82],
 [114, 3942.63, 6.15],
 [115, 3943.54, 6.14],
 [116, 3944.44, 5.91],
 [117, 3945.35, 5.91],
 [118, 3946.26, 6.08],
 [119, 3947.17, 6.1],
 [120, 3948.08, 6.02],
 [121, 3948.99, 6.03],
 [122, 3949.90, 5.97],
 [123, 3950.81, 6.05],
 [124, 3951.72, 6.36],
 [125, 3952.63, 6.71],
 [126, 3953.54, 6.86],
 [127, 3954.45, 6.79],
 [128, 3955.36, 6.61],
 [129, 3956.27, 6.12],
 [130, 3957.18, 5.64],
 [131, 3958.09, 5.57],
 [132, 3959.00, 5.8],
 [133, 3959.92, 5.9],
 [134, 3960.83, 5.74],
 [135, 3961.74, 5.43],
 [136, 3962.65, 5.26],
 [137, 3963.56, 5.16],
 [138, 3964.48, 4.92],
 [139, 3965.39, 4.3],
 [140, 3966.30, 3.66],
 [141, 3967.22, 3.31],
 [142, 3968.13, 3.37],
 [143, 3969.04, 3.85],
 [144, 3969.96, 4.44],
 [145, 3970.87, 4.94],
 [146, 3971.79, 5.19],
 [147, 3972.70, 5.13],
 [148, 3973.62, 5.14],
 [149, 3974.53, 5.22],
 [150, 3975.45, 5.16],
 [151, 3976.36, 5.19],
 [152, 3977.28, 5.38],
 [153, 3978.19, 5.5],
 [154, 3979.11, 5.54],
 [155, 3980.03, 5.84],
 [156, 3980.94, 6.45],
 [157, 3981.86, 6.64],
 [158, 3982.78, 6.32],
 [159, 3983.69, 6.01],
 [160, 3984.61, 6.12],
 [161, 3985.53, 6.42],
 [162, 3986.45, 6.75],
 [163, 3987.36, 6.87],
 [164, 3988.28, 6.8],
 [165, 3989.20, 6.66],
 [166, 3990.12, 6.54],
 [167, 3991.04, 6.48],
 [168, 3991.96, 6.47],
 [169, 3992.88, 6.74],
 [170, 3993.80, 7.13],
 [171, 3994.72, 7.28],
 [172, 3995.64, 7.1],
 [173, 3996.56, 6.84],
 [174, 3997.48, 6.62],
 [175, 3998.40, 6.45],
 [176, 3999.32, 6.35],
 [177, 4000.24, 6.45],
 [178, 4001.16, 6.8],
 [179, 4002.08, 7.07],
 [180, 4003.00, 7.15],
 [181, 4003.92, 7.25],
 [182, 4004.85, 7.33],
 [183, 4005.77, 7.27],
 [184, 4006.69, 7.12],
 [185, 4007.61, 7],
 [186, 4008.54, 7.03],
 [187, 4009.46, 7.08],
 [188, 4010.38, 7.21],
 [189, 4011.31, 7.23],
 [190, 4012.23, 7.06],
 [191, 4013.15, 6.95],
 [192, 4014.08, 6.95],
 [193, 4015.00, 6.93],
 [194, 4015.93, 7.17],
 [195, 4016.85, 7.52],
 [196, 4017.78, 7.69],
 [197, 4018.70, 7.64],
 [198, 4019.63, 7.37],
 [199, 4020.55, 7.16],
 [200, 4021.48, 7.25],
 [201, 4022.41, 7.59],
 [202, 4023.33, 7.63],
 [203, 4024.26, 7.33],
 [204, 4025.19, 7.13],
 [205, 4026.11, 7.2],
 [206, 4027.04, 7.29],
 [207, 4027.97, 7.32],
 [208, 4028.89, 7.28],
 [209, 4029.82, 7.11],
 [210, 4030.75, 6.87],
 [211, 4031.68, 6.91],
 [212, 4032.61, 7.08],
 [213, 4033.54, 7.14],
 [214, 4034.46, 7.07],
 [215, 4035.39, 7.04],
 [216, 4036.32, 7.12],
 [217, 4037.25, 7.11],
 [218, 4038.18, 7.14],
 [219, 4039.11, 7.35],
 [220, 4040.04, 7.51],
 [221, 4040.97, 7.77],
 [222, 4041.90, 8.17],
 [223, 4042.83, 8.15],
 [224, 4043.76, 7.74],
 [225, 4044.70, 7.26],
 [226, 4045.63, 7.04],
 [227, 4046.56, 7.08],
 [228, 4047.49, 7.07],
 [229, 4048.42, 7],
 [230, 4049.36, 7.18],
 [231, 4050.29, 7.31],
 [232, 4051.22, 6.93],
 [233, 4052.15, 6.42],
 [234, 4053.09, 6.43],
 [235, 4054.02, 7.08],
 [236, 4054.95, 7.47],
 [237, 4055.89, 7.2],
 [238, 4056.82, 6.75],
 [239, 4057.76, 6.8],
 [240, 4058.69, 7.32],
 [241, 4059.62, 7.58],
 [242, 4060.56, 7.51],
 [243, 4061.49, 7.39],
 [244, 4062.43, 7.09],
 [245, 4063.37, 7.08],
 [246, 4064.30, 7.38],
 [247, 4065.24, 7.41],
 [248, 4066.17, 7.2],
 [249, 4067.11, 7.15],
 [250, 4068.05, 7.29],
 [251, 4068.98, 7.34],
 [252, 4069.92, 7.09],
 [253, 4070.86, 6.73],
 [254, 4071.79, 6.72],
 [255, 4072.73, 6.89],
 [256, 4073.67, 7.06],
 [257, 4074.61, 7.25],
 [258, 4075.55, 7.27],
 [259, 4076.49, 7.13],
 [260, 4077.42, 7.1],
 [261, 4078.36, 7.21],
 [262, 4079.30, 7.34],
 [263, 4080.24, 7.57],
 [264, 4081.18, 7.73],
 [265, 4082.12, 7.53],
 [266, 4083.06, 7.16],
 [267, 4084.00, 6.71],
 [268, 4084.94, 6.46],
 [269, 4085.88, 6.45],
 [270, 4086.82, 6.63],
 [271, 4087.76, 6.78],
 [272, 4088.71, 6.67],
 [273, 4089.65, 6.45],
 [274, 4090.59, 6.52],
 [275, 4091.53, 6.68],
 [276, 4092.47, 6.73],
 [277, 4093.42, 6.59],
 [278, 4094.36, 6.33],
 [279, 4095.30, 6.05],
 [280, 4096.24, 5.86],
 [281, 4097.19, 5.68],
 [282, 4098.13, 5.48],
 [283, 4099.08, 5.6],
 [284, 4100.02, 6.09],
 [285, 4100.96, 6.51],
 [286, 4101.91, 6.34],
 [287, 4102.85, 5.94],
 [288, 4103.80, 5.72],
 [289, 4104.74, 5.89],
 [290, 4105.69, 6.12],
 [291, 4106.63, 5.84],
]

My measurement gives 1.28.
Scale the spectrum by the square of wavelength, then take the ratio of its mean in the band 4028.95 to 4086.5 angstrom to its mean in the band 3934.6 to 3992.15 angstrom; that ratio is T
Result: 1.3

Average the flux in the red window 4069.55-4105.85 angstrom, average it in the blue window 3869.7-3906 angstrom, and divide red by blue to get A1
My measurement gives 1.2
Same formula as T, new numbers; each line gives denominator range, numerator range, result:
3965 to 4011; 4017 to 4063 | 1.22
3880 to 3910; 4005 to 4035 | 1.42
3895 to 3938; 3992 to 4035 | 1.29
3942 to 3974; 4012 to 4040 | 1.36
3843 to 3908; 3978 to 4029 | 1.22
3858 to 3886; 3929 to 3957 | 0.91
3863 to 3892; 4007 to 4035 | 1.27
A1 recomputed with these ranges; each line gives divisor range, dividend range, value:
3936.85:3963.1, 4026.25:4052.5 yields 1.21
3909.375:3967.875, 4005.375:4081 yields 1.25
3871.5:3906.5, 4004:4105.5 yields 1.28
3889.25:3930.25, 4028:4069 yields 1.21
